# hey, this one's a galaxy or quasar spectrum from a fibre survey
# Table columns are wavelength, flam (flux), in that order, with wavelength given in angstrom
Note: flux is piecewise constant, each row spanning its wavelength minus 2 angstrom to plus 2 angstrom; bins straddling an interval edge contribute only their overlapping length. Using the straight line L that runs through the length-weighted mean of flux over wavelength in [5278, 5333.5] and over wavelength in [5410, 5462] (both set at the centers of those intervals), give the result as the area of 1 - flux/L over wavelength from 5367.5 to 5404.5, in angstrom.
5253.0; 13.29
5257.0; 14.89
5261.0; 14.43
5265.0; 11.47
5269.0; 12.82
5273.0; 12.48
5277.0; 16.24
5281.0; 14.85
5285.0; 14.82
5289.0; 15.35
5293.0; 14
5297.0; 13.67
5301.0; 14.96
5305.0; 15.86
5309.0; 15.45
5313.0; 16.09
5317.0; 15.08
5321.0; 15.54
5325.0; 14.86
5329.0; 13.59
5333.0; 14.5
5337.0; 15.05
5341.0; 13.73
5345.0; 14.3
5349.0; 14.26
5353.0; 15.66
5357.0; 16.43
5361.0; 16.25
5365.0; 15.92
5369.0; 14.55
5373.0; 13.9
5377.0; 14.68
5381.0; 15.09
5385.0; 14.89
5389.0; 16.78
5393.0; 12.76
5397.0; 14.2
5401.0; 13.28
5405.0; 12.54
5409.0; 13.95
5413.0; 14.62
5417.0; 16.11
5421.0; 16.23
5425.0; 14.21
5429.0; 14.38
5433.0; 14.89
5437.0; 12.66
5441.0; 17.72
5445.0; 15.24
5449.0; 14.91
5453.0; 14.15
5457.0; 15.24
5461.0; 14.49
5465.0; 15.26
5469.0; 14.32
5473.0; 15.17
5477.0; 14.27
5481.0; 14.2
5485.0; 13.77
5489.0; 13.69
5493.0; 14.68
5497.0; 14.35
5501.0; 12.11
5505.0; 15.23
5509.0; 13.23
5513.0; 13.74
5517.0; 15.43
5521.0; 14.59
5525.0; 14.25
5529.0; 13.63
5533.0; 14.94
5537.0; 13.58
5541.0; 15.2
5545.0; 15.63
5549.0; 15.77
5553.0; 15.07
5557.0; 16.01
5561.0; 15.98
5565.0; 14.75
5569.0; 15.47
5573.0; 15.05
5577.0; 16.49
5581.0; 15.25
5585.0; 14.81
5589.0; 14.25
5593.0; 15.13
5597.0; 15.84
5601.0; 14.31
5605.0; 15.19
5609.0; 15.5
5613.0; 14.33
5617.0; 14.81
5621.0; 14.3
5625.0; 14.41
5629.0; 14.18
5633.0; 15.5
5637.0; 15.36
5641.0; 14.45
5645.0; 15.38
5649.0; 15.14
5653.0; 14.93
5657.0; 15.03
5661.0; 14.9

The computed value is 1.4 angstrom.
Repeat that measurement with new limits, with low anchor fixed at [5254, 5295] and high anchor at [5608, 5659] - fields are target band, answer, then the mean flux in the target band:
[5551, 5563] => -0.8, 15.7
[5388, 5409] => 0.9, 13.8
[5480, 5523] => 1.5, 14.1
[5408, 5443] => -1.4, 15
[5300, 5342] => -2.3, 15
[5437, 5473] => -1.3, 15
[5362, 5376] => -0.6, 14.9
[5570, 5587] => -0.8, 15.4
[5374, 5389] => -0.8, 15.1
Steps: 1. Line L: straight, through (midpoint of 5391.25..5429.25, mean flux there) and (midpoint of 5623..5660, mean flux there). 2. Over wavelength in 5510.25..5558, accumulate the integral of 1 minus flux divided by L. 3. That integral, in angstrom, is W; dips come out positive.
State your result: -0.5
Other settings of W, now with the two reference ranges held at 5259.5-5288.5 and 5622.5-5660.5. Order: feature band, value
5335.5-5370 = -2.4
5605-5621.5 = 0.0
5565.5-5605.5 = -1.1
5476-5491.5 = 0.5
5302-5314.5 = -1.5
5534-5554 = -0.5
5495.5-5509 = 0.7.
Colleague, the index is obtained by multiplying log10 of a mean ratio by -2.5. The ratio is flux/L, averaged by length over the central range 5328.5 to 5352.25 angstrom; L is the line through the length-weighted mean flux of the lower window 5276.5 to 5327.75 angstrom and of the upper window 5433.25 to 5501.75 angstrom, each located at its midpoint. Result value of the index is 0.045 mag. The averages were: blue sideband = 15.1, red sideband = 14.5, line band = 14.4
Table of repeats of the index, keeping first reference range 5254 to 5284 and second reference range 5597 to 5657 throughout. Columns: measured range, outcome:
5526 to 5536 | 0.03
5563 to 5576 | -0.03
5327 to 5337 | -0.01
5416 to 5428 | -0.08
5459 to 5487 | 0.00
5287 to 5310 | -0.07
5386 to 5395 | -0.04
